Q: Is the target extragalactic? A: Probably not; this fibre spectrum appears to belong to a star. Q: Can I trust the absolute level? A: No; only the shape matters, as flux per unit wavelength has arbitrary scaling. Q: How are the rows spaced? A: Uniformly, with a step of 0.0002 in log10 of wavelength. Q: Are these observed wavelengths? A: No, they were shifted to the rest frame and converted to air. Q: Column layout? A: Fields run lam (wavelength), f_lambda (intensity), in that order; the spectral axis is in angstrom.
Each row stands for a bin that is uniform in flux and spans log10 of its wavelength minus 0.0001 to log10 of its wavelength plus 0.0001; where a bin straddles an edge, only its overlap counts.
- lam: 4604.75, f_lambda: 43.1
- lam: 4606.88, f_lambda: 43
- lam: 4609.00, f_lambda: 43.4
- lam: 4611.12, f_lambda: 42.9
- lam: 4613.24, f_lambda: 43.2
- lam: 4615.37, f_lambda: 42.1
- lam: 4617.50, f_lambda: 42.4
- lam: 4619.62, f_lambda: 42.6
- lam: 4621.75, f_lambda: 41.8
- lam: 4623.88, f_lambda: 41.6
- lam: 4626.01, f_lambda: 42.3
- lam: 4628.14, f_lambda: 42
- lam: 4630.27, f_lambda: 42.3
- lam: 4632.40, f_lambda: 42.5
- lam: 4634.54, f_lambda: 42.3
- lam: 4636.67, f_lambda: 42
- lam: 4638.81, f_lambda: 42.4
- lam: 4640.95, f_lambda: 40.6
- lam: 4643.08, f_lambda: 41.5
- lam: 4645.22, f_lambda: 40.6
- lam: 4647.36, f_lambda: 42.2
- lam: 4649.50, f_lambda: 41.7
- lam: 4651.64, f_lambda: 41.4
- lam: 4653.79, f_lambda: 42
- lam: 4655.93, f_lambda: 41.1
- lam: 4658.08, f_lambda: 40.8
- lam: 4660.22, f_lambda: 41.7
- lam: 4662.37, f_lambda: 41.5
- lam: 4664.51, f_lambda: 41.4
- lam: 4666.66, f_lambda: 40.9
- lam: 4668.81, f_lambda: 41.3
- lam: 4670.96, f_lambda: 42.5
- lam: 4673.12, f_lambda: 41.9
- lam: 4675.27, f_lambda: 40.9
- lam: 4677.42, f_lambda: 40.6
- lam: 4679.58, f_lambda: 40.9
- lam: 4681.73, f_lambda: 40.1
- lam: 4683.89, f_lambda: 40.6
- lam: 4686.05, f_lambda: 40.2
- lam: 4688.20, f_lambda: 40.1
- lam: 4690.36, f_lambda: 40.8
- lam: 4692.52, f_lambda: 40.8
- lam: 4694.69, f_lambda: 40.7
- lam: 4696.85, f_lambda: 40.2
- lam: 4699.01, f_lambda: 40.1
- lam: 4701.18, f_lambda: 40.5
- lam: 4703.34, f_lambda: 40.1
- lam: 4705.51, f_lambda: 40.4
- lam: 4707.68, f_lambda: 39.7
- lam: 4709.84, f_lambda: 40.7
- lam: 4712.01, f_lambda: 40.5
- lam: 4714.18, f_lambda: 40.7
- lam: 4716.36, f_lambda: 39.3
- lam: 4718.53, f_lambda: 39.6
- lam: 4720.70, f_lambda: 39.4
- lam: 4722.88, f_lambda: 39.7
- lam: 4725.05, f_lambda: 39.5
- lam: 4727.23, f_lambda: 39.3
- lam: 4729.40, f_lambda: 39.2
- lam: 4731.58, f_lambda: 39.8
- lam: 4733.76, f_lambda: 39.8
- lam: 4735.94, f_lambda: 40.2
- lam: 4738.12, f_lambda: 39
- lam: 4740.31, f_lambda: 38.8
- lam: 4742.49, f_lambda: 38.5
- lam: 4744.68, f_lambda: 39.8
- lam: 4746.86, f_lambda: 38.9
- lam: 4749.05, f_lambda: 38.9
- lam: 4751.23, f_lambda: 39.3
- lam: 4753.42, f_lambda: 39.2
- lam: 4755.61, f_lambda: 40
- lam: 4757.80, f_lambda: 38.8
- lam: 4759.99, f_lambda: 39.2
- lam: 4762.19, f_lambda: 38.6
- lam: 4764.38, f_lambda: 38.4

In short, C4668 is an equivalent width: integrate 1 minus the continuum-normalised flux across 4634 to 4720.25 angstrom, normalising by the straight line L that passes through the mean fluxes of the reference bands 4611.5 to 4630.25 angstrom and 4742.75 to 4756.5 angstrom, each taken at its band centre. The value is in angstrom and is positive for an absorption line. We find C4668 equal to 0.1 angstrom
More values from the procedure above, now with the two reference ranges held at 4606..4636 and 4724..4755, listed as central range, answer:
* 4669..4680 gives -0.1 angstrom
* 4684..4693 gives 0.0 angstrom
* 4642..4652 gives 0.1 angstrom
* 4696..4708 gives 0.0 angstrom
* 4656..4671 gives 0.0 angstrom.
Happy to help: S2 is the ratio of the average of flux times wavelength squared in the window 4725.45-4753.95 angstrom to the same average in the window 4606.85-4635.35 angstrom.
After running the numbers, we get 0.97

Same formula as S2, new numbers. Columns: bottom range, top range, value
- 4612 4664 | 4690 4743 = 0.99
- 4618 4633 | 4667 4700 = 0.99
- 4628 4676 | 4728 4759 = 0.98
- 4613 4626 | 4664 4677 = 1.00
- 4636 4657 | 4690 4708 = 0.99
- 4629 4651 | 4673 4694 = 0.99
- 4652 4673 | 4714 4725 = 0.98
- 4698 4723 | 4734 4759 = 0.99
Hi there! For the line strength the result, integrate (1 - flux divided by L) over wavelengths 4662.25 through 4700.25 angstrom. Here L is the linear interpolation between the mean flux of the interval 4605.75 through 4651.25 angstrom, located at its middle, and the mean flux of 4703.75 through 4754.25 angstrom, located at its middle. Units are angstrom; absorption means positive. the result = 0.0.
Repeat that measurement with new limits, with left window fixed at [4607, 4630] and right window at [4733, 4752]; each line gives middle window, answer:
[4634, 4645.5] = 0.08 angstrom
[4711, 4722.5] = 0.01 angstrom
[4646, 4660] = 0.01 angstrom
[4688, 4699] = 0.00 angstrom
